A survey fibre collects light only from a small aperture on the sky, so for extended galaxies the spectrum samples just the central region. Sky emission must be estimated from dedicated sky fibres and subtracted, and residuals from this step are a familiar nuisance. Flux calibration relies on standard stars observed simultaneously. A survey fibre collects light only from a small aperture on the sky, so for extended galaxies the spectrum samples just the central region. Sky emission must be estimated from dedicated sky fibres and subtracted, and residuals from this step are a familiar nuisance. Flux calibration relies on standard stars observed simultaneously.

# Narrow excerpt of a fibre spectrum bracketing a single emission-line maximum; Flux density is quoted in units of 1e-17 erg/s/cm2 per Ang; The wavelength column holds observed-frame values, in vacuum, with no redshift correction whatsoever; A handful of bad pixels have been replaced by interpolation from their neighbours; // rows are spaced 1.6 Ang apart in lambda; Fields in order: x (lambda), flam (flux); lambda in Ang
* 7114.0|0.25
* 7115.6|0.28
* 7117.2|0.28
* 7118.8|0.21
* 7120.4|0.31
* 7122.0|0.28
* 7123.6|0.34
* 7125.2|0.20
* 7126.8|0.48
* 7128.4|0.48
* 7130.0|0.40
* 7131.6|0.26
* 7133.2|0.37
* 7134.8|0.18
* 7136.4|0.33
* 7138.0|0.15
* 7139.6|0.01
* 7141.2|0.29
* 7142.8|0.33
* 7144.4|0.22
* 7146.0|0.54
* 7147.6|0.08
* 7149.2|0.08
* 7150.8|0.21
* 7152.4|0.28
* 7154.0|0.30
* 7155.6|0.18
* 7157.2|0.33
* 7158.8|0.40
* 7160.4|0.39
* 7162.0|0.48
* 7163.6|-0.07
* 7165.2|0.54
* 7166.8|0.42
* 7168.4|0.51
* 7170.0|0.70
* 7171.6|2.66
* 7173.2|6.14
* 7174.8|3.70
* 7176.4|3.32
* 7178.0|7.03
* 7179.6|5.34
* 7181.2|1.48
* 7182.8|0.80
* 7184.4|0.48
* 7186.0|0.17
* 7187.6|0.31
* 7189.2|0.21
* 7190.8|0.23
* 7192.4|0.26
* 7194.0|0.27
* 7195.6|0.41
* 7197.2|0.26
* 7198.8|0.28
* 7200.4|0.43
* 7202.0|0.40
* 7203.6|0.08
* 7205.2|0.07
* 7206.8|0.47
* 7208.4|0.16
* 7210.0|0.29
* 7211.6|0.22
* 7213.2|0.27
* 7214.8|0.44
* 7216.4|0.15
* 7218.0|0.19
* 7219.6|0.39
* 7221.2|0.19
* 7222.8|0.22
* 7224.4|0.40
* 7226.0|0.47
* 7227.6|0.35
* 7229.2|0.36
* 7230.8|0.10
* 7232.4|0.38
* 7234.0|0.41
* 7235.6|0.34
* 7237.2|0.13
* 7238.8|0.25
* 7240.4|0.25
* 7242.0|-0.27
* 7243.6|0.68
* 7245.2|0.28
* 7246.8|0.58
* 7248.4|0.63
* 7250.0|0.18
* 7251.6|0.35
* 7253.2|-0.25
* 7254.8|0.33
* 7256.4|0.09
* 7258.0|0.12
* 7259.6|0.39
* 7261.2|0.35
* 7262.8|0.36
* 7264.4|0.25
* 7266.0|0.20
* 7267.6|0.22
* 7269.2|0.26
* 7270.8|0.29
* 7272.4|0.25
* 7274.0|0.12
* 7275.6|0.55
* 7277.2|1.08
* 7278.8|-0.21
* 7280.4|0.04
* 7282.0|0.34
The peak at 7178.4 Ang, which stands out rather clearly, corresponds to [O II] 3727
